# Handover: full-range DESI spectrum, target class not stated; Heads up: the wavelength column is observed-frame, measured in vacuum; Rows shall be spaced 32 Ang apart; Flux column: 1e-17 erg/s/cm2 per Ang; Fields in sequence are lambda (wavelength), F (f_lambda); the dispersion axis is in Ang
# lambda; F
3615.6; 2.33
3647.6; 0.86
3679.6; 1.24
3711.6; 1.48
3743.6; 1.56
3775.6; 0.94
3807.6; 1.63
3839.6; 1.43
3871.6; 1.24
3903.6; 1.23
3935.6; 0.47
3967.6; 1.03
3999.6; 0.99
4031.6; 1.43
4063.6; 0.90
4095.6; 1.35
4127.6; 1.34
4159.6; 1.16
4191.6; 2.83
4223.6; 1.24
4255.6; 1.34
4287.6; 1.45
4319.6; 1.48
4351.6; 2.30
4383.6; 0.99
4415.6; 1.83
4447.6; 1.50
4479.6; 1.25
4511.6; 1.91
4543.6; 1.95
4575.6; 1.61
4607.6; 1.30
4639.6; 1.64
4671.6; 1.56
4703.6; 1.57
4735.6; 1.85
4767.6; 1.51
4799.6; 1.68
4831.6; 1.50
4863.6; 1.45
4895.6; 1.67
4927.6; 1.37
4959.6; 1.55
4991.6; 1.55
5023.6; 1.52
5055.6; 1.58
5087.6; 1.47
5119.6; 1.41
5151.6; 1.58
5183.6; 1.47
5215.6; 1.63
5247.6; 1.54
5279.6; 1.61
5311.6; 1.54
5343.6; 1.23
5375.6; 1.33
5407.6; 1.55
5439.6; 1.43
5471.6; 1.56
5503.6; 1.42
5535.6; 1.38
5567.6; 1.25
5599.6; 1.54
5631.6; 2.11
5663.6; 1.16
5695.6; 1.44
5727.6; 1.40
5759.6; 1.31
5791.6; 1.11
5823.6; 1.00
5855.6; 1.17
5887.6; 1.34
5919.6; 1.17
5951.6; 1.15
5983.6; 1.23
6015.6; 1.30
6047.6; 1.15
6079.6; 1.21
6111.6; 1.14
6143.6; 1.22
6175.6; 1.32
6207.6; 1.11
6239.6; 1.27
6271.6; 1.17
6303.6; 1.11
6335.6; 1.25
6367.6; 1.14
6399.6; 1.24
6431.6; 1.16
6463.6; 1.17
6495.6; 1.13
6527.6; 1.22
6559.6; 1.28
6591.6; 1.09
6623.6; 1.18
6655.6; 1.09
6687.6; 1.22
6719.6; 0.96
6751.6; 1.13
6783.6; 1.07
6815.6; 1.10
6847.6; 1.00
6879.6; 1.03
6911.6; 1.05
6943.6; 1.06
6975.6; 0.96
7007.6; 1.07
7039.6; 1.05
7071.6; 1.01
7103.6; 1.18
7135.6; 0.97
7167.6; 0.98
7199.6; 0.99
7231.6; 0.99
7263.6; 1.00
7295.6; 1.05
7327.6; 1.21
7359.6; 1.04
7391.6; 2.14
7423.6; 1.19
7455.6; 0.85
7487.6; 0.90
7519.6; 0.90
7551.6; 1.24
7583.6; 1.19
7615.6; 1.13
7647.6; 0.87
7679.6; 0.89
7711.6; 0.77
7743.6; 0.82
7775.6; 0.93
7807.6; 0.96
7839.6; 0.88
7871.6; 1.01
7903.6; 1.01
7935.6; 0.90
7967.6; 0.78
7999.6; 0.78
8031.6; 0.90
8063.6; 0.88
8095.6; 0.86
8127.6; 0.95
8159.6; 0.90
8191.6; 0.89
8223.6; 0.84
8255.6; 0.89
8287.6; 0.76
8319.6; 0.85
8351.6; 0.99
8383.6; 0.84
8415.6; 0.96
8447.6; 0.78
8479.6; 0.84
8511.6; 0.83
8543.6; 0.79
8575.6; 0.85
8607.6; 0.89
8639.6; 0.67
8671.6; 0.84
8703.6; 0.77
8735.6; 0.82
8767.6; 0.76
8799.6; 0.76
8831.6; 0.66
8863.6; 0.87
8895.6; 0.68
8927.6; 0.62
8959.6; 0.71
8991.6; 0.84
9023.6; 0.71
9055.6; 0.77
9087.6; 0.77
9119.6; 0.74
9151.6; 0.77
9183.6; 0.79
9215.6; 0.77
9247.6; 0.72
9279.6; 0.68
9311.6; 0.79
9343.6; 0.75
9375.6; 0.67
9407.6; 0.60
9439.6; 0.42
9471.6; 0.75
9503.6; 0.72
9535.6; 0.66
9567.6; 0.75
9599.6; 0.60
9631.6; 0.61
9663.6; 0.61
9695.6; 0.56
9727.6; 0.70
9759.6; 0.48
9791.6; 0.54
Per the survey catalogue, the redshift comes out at 0.13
